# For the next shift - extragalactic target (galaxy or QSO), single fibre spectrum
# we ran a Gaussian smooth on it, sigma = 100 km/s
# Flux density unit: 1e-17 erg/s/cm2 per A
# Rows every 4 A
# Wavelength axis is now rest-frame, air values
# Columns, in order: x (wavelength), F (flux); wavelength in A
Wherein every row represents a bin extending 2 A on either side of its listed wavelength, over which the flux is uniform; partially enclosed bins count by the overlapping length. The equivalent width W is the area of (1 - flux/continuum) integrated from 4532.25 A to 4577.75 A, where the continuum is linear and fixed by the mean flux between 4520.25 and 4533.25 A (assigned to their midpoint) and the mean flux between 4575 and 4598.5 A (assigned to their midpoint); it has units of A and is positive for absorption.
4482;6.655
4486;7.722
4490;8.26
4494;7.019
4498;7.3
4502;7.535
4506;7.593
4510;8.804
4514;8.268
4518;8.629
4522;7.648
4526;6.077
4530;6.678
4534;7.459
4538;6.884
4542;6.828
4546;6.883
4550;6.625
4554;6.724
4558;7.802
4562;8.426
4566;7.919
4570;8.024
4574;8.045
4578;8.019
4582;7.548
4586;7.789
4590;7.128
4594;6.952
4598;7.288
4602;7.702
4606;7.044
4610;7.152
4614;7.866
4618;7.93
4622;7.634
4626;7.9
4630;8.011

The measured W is -1.8 A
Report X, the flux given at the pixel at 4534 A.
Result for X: 7.459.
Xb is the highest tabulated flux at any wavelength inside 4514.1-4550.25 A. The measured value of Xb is 8.629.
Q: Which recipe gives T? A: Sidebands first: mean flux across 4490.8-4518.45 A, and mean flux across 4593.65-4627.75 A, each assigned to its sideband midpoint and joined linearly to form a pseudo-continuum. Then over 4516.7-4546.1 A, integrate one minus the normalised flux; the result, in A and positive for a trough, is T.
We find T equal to 2.5 A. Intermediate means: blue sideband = 7.85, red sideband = 7.52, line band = 7.12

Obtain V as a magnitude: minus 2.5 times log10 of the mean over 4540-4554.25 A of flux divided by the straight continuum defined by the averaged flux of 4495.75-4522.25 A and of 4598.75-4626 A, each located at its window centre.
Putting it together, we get 0.16 mag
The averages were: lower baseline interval 7.98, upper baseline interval 7.57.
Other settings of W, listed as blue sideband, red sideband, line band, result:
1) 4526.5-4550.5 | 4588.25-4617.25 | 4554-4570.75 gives -2.0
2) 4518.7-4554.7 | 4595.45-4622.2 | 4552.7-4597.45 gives -2.7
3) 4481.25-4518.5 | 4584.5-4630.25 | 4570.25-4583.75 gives -0.5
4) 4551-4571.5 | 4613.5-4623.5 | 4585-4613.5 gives 1.7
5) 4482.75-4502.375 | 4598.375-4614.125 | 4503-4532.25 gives -0.7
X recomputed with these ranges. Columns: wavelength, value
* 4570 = 8.024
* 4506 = 7.593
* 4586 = 7.789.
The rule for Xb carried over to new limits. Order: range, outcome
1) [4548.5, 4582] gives 8.426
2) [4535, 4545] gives 6.884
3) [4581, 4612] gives 7.789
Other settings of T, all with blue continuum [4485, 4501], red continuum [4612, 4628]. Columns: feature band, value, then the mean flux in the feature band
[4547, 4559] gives 1.1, 6.97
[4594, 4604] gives 0.5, 7.39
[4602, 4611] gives 0.7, 7.23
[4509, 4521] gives -1.4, 8.47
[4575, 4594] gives 0.5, 7.57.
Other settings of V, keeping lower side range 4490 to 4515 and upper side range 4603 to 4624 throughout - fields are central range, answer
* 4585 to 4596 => 0.05 mag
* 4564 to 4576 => -0.05 mag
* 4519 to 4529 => 0.10 mag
